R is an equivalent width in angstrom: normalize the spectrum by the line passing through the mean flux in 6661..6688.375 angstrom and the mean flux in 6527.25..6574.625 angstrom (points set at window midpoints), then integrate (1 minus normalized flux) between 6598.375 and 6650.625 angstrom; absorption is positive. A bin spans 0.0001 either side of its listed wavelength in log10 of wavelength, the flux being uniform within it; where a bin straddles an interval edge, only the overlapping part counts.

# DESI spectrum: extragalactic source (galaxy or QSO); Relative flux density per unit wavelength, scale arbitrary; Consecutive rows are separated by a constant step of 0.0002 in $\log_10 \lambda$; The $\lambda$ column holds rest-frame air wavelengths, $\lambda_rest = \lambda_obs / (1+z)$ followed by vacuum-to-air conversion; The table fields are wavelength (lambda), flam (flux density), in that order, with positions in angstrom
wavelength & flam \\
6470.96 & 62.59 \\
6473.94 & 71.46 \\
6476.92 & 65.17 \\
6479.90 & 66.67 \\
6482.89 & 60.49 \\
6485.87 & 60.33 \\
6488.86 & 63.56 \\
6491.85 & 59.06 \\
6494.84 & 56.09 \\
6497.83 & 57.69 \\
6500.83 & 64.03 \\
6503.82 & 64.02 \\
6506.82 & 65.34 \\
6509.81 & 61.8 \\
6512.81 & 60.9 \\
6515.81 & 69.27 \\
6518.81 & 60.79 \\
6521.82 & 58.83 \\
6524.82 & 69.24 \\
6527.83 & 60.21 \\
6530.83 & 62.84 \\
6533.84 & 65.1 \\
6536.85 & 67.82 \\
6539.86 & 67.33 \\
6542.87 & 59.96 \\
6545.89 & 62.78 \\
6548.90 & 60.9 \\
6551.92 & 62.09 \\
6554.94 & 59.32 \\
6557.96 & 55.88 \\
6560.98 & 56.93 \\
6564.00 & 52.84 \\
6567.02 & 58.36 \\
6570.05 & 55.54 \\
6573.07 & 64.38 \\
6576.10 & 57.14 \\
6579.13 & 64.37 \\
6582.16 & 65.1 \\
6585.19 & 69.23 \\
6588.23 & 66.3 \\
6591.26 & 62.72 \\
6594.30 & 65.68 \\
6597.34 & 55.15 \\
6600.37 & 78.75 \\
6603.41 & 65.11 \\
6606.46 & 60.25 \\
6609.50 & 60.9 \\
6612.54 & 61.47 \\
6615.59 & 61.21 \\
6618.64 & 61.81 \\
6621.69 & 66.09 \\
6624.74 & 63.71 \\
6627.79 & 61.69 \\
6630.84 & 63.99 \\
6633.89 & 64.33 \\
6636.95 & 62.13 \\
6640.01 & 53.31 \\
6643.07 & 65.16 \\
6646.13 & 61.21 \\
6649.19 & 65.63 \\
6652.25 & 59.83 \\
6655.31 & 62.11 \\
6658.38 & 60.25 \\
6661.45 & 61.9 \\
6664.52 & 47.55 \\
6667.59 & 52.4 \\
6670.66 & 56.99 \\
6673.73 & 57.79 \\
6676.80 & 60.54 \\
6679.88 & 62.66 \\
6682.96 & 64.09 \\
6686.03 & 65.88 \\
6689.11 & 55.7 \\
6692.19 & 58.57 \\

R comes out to -3.3 angstrom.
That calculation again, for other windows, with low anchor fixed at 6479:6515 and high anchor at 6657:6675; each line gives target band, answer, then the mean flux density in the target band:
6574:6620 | -4.2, 63.7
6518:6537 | -0.8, 63.3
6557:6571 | 0.8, 55.9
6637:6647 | -0.6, 60.1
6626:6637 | -1.1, 63.2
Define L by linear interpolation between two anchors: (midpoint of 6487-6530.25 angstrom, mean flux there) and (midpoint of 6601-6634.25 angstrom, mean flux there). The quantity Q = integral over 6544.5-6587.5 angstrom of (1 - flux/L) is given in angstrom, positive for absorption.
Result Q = 1.54 angstrom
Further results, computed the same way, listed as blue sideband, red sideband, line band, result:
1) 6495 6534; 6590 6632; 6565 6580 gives 0.9 angstrom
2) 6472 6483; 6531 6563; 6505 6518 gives 0.0 angstrom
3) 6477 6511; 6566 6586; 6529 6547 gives -0.7 angstrom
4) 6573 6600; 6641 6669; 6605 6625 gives 0.0 angstrom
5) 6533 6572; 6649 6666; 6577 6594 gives -1.5 angstrom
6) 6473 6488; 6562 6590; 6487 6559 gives 0.9 angstrom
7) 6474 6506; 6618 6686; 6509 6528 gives -0.4 angstrom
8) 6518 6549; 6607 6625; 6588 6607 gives -0.7 angstrom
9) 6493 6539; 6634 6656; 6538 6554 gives 0.0 angstrom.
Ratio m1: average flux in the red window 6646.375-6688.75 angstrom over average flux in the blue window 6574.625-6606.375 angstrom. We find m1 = 0.9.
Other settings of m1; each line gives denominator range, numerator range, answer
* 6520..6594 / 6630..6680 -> 0.96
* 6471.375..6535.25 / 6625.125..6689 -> 0.96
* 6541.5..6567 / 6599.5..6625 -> 1.09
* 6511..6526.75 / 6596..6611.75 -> 1.01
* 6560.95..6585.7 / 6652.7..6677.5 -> 0.95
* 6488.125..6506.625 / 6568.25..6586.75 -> 1.03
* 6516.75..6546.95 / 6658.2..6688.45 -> 0.93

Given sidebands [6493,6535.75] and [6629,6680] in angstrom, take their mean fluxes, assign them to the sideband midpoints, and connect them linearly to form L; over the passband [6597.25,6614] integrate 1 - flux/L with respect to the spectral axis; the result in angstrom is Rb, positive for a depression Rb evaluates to -1.0 angstrom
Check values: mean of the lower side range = 62.6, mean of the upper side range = 59.8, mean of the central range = 64.4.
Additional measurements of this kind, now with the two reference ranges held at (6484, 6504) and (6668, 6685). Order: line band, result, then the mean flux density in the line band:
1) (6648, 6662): -0.4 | 61.9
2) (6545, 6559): 0.0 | 60.2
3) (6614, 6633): -0.9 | 63.1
